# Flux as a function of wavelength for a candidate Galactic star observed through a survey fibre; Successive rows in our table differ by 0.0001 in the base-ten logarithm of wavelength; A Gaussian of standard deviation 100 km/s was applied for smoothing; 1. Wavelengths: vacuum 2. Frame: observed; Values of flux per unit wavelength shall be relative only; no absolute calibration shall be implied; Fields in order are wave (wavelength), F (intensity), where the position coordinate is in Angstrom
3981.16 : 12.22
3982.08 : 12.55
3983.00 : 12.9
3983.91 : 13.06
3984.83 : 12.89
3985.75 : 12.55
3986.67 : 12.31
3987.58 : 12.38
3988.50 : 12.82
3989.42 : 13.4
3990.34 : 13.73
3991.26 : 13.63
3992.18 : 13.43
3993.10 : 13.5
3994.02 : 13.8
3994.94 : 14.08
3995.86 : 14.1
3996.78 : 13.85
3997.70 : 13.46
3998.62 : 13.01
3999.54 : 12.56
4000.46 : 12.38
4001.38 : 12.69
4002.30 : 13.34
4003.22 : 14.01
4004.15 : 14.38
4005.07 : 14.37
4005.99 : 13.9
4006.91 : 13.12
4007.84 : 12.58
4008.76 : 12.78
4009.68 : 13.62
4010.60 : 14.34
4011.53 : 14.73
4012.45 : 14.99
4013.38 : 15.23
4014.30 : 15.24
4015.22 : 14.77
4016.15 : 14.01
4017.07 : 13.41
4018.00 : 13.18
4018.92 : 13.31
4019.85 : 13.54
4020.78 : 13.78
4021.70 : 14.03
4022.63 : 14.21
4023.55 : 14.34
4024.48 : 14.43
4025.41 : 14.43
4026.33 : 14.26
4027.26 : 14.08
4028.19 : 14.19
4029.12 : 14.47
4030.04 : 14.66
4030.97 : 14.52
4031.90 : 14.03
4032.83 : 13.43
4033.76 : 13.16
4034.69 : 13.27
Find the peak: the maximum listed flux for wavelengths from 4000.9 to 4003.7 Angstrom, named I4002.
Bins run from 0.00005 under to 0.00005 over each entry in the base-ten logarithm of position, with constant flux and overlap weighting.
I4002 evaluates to 14.01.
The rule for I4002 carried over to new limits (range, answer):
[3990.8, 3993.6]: 13.63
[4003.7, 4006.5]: 14.38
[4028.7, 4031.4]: 14.66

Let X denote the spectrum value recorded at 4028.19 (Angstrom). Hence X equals 14.19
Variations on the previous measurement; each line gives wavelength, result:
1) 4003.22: 14.01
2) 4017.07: 13.41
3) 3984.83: 12.89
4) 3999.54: 12.56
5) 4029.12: 14.47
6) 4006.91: 13.12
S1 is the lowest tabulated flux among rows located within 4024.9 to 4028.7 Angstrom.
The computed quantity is 14.08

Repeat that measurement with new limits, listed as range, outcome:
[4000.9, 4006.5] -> 12.69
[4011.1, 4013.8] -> 14.73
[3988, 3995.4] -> 12.82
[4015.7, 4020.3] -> 13.18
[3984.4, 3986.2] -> 12.55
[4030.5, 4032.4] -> 14.03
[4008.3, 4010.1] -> 12.78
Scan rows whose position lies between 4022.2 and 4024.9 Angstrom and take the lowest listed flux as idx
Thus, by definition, 14.21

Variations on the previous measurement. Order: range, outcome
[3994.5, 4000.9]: 12.38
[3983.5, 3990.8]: 12.31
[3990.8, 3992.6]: 13.43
